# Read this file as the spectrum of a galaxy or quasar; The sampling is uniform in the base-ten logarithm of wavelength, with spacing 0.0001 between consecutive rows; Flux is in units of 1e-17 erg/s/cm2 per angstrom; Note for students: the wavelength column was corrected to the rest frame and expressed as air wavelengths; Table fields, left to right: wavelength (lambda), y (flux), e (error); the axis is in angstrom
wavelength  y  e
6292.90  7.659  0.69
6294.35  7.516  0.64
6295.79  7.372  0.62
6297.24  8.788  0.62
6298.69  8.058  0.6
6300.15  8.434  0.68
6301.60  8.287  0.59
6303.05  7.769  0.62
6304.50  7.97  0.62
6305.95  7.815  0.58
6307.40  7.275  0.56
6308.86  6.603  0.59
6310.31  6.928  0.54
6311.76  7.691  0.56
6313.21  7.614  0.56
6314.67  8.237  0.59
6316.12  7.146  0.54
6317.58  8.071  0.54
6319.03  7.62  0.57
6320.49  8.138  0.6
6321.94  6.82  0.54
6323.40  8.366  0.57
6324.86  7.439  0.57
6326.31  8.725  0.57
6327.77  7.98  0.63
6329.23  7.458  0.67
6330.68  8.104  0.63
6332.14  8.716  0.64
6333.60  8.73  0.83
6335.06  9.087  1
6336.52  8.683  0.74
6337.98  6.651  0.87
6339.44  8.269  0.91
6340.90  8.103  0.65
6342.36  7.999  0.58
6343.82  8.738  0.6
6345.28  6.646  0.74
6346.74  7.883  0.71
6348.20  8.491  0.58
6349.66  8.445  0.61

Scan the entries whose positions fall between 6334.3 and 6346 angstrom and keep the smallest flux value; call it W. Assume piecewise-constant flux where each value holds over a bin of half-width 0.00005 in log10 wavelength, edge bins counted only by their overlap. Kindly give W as 6.646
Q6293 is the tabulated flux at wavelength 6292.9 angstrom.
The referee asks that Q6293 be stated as 7.659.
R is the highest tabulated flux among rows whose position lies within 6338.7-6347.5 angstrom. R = 8.738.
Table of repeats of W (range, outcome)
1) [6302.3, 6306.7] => 7.769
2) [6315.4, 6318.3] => 7.146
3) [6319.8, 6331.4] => 6.82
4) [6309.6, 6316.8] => 6.928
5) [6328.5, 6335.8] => 7.458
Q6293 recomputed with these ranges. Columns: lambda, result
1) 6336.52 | 8.683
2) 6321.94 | 6.82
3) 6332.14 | 8.716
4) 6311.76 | 7.691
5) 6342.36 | 7.999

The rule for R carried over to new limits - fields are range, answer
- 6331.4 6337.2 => 9.087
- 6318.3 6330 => 8.725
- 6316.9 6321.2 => 8.138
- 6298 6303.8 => 8.434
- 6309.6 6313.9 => 7.691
